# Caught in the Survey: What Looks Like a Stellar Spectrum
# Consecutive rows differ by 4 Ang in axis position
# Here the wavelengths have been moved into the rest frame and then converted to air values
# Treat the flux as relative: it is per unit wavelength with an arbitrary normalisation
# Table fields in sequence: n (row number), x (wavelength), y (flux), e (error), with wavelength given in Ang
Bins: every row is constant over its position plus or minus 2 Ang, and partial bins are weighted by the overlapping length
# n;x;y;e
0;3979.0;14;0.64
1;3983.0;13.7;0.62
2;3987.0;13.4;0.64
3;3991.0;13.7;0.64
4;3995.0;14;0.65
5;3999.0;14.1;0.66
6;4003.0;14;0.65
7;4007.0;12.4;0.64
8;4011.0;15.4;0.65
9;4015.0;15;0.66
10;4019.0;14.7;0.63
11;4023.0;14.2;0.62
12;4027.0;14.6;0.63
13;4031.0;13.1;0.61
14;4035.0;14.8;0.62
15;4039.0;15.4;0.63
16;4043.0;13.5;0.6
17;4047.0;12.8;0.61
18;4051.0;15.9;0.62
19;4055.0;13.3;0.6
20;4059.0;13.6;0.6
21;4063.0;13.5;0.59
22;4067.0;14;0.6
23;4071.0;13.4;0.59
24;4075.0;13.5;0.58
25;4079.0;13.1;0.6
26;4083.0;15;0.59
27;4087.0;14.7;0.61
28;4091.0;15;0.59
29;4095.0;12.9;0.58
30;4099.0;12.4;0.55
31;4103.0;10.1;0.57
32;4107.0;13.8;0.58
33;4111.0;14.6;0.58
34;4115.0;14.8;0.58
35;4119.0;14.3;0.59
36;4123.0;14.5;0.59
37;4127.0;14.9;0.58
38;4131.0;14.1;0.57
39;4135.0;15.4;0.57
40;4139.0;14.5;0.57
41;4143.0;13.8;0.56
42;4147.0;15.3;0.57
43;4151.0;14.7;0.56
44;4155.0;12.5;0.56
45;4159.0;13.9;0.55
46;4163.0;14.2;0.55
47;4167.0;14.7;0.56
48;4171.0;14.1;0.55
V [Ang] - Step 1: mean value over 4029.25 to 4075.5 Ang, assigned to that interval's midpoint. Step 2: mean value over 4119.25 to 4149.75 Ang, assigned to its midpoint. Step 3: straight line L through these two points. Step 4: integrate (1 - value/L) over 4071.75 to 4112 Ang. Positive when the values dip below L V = 2.19 Ang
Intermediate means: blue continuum 13.9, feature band 13.5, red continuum 14.6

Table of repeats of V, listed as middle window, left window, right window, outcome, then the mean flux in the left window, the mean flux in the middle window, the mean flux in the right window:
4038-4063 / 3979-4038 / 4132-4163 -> 0.30 Ang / 14.1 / 14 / 14.3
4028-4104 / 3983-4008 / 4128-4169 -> 1.18 Ang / 13.7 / 13.7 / 14.3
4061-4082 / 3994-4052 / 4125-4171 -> 1.04 Ang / 14.2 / 13.6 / 14.4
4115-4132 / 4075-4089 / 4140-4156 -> -0.39 Ang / 14.2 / 14.5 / 14.2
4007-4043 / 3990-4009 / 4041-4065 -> -2.00 Ang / 13.6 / 14.5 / 13.8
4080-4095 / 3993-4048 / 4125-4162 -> -0.26 Ang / 14.2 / 14.5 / 14.3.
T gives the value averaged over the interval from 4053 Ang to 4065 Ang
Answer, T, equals 13.5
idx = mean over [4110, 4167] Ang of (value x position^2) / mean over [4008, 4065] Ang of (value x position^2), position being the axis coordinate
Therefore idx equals 1.06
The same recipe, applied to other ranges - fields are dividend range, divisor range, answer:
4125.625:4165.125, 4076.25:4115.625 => 1.08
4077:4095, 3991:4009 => 1.09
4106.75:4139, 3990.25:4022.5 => 1.09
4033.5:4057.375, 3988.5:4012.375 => 1.05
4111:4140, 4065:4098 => 1.08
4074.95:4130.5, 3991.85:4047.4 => 1.02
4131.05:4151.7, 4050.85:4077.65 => 1.11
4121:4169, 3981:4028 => 1.09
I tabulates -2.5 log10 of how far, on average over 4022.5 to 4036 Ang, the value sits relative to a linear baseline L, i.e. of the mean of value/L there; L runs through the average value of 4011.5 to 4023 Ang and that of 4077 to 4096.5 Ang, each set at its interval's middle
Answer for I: 0.04 mag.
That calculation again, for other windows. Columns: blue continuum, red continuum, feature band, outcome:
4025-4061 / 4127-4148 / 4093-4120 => 0.10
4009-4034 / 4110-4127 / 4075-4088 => 0.03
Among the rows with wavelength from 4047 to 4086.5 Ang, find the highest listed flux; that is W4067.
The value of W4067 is 15.9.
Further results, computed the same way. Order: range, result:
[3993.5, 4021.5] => 15.4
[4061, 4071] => 14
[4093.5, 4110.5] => 13.8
